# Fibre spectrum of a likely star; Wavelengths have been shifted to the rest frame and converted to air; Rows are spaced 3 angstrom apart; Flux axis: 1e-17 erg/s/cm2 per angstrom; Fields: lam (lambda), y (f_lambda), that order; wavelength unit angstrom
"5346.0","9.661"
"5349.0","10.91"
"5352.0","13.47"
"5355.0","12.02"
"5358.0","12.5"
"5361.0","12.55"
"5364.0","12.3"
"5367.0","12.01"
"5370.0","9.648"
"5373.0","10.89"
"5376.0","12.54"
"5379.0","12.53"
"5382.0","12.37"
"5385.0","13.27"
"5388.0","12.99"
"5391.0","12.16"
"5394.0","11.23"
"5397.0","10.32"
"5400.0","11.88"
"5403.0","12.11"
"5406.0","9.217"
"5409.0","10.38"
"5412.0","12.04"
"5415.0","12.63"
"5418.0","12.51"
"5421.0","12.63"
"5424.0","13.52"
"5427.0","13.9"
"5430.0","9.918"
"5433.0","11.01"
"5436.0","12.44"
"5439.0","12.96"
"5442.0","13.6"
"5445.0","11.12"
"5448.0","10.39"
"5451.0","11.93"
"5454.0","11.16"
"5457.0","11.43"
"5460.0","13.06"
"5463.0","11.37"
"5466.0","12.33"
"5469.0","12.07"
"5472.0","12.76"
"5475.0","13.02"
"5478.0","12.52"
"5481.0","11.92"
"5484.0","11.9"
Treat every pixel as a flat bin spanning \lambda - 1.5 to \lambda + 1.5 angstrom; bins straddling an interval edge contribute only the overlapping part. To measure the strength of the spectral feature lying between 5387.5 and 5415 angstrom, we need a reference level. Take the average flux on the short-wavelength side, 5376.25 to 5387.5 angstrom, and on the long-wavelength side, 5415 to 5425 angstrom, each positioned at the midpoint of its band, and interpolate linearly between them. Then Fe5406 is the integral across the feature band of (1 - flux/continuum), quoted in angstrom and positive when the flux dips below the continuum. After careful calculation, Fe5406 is 3.00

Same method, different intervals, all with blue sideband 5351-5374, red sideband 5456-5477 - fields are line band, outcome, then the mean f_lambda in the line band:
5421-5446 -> -0.3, 12.4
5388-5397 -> 0.3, 11.7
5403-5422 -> 0.8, 11.6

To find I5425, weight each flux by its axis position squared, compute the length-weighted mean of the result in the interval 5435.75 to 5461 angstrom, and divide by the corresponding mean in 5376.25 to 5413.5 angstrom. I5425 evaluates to 1.0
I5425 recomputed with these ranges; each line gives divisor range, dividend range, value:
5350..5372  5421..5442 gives 1.06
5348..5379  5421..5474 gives 1.04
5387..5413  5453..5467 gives 1.07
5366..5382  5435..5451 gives 1.07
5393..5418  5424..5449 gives 1.08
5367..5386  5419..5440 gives 1.06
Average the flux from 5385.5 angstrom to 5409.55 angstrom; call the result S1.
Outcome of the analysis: 11.4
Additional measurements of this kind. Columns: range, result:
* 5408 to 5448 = 12.2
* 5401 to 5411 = 10.7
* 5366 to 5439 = 11.9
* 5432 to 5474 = 12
